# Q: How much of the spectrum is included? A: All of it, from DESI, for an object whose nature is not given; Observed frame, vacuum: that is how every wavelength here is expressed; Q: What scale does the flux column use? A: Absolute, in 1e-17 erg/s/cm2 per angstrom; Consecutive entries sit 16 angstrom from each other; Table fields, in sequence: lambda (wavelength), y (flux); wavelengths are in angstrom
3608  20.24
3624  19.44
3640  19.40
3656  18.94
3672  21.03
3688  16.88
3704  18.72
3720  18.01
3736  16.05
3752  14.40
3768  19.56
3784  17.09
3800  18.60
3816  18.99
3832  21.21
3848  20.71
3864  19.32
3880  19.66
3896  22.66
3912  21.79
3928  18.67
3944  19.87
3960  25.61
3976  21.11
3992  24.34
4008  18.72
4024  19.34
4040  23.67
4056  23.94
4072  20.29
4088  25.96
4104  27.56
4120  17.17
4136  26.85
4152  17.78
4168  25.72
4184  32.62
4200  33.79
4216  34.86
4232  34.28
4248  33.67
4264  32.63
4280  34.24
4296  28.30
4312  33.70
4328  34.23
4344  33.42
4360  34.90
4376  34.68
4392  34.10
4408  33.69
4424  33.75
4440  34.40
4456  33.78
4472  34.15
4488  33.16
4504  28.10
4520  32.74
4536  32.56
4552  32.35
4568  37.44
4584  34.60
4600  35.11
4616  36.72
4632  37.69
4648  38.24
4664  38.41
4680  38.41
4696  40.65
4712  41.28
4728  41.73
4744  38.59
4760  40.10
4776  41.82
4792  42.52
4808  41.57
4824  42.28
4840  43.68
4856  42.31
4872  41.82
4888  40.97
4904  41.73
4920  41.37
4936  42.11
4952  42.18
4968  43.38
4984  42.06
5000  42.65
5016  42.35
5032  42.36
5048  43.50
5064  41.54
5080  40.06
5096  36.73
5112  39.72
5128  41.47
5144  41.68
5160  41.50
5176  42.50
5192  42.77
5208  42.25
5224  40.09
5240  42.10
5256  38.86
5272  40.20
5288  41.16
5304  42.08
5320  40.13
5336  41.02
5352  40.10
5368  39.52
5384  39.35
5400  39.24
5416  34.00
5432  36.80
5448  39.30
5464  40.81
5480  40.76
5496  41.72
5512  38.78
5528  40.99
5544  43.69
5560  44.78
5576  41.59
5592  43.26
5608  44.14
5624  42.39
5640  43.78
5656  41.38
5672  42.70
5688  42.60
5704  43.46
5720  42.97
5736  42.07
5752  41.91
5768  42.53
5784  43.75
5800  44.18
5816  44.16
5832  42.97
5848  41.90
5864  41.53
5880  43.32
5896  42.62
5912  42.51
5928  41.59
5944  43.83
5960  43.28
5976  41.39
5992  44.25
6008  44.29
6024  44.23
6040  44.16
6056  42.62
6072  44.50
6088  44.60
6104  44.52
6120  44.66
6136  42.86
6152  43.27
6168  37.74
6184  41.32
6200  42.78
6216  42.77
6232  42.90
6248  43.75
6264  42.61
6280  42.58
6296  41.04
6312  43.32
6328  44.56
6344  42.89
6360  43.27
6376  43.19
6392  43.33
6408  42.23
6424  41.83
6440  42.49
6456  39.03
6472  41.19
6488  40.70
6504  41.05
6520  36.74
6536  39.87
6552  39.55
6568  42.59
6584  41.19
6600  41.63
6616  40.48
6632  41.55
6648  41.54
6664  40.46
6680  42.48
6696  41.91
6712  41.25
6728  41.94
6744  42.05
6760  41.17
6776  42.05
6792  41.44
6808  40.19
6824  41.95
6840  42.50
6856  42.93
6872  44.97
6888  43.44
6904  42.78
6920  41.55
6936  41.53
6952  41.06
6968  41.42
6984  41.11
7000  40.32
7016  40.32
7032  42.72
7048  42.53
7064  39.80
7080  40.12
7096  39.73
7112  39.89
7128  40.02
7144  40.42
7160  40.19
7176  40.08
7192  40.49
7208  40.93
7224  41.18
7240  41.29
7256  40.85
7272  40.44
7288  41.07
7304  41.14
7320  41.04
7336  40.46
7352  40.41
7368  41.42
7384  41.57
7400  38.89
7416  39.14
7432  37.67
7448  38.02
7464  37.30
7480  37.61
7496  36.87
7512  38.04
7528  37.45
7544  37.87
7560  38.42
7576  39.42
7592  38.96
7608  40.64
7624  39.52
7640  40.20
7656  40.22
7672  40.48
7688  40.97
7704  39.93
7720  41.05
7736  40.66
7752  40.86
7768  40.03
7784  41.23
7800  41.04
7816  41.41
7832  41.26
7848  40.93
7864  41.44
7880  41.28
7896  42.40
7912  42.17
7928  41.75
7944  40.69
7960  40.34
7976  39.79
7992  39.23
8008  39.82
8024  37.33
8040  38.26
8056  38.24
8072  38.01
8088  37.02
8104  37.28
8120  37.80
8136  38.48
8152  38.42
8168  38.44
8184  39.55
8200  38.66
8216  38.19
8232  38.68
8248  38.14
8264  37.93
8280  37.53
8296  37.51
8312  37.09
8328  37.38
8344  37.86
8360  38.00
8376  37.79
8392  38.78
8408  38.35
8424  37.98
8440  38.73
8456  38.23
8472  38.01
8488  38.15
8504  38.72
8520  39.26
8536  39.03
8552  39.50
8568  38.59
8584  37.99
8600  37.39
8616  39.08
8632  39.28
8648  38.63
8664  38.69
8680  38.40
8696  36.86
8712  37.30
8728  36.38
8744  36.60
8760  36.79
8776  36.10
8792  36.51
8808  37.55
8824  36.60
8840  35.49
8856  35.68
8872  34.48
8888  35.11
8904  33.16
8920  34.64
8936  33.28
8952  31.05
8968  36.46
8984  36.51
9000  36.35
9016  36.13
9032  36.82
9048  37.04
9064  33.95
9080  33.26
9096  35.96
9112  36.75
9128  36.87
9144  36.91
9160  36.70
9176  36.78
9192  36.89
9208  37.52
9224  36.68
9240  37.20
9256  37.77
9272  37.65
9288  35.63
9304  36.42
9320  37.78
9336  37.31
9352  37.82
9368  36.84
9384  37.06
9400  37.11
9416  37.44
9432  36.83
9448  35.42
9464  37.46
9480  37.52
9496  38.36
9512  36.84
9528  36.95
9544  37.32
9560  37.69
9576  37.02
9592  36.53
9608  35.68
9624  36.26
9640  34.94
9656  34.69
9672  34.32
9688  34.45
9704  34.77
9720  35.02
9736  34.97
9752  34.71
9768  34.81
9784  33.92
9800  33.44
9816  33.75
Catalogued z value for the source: 0.047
